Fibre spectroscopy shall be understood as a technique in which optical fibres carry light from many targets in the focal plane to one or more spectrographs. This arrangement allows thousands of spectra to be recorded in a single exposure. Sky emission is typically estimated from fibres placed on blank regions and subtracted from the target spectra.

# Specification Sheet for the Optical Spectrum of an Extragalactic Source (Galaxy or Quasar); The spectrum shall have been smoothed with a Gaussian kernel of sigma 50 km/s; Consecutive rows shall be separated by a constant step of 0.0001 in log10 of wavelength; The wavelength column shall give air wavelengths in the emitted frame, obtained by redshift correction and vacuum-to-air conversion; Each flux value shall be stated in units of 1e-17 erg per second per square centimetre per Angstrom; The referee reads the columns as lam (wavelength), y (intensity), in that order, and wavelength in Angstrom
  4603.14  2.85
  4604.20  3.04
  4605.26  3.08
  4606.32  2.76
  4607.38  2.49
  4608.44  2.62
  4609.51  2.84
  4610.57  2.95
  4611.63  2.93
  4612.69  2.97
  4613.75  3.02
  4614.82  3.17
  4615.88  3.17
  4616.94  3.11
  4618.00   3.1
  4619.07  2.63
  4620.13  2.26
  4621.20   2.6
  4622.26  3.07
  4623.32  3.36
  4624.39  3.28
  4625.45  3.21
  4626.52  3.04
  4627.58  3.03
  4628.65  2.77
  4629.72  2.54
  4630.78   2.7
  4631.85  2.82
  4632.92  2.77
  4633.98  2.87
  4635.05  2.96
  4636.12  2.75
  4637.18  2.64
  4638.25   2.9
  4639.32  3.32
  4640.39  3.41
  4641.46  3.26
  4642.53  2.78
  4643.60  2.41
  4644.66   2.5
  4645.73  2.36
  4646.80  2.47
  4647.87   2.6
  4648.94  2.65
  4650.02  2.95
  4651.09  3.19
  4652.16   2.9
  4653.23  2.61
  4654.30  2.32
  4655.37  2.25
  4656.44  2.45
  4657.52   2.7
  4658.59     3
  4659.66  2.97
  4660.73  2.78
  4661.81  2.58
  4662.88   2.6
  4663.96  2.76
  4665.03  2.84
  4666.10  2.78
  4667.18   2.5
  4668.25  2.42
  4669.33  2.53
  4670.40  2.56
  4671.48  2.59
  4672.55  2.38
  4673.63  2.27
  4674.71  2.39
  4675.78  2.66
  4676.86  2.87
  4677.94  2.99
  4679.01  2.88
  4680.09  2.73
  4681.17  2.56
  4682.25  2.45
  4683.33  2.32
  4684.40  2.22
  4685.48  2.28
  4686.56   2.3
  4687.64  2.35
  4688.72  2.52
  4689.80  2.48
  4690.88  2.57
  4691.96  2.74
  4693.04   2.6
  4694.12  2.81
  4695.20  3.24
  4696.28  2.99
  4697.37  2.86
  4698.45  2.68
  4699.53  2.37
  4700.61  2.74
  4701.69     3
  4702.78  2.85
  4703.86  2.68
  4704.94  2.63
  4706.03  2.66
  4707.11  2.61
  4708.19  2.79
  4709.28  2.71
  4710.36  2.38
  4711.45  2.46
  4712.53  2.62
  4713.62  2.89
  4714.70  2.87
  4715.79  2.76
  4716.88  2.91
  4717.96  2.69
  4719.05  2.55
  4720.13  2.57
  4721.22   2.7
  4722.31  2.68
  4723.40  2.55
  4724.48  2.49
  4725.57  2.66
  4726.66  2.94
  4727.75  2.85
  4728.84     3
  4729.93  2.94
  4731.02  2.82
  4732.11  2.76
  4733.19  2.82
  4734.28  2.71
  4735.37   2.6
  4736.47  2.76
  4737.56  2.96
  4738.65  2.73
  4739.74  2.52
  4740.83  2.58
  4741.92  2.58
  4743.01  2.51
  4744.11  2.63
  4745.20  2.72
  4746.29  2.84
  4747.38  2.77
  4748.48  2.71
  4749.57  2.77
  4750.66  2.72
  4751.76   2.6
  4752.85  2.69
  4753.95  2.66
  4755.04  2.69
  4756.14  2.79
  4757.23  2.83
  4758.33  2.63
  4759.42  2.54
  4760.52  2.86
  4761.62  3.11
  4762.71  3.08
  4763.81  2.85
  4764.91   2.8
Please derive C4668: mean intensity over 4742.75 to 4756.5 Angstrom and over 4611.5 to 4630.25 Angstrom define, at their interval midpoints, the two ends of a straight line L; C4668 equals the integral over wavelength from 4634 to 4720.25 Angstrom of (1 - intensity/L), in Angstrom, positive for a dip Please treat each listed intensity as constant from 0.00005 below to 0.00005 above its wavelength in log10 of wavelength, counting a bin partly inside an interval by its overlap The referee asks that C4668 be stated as 5.1 Angstrom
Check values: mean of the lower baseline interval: 2.96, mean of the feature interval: 2.68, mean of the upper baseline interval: 2.7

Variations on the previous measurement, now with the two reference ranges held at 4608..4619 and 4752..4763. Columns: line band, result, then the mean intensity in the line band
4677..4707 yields 2.26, 2.65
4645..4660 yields 1.30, 2.67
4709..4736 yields 1.02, 2.72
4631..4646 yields 0.49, 2.85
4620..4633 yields 0.23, 2.9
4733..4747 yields 0.57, 2.69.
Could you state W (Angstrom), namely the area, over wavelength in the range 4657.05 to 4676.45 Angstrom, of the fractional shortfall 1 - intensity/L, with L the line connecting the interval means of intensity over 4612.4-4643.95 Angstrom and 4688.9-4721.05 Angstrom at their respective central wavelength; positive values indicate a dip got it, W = 1.3 Angstrom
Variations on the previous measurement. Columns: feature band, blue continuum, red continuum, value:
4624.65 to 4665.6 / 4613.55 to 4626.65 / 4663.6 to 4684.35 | 0.40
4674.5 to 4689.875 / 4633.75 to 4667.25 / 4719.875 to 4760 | 1.13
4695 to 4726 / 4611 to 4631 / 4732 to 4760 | 0.72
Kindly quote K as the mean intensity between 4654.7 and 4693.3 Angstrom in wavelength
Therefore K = 2.58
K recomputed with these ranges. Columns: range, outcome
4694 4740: 2.74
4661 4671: 2.62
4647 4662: 2.71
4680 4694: 2.47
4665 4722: 2.64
